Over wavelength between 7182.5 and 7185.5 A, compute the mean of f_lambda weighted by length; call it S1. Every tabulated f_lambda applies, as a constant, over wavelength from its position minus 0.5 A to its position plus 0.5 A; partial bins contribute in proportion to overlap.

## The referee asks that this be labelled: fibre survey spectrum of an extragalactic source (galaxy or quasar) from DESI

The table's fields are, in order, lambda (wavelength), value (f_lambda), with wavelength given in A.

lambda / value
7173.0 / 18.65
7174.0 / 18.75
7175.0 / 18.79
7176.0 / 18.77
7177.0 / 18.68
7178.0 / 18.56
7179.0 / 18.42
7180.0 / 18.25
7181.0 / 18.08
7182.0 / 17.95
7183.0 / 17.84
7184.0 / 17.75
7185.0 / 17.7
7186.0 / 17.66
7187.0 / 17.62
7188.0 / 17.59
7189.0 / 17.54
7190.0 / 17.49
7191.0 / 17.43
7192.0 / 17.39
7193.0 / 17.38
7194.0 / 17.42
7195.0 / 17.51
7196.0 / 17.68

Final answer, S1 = 17.8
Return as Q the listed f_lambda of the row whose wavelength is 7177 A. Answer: 18.68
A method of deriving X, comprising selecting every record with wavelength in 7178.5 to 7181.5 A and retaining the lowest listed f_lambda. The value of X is 18.08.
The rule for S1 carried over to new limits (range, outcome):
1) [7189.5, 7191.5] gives 17.5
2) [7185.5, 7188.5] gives 17.6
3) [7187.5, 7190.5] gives 17.5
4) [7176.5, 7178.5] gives 18.6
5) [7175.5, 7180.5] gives 18.5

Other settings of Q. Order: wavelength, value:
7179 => 18.42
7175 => 18.79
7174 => 18.75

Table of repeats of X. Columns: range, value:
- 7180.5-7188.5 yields 17.59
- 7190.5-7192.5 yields 17.39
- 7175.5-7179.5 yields 18.42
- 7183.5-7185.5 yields 17.7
